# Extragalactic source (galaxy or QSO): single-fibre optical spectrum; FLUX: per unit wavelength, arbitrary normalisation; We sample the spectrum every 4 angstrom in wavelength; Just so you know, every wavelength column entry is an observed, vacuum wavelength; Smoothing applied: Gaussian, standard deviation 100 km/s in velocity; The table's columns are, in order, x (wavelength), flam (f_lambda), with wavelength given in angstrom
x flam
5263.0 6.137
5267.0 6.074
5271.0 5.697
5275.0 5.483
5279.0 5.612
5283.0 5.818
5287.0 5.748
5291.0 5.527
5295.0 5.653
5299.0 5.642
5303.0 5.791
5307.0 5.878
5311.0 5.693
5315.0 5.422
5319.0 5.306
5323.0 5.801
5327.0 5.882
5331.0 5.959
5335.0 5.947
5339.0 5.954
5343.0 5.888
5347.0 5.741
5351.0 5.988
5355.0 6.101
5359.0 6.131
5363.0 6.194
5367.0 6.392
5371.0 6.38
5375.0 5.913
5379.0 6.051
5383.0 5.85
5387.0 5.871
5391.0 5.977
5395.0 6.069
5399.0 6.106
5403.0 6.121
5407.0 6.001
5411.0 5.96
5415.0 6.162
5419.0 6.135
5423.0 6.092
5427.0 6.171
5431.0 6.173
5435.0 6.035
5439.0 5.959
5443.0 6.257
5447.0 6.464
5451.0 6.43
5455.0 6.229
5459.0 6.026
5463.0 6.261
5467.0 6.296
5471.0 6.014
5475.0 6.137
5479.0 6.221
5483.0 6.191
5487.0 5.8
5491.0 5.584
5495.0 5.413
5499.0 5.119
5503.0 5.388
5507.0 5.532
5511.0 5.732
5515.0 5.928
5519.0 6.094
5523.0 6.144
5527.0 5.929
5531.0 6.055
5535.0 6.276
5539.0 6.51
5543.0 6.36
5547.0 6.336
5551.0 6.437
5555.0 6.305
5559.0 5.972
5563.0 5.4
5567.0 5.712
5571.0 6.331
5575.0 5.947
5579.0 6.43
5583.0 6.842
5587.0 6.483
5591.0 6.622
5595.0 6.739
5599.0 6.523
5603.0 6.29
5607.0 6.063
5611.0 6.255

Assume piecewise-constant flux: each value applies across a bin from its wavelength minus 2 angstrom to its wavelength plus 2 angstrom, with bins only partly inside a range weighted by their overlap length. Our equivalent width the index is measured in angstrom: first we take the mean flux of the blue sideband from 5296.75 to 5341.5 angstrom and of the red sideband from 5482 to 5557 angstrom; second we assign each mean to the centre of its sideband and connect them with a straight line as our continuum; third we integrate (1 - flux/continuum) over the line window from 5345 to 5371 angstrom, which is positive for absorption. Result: -1.4 angstrom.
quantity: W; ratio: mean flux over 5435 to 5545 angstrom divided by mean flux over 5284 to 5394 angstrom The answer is 1.02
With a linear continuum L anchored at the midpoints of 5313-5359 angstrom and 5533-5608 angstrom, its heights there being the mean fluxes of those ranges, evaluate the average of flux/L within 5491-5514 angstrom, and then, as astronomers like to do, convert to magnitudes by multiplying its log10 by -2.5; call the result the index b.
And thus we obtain 0.13 mag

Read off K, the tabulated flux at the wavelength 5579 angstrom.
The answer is 6.43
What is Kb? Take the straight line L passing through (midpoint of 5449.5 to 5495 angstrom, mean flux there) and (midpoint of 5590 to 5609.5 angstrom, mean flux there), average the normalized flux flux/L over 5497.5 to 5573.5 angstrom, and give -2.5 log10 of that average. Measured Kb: 0.05 mag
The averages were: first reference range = 6.07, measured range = 5.98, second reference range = 6.43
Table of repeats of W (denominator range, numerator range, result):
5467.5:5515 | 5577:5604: 1.14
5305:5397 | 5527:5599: 1.06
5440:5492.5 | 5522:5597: 1.02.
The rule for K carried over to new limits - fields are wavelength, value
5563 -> 5.4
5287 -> 5.748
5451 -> 6.43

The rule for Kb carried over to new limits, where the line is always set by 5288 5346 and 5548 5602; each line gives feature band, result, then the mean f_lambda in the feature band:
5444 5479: -0.03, 6.23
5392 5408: -0.03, 6.07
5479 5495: 0.05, 5.85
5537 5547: -0.03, 6.42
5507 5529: 0.04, 5.93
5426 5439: -0.02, 6.1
